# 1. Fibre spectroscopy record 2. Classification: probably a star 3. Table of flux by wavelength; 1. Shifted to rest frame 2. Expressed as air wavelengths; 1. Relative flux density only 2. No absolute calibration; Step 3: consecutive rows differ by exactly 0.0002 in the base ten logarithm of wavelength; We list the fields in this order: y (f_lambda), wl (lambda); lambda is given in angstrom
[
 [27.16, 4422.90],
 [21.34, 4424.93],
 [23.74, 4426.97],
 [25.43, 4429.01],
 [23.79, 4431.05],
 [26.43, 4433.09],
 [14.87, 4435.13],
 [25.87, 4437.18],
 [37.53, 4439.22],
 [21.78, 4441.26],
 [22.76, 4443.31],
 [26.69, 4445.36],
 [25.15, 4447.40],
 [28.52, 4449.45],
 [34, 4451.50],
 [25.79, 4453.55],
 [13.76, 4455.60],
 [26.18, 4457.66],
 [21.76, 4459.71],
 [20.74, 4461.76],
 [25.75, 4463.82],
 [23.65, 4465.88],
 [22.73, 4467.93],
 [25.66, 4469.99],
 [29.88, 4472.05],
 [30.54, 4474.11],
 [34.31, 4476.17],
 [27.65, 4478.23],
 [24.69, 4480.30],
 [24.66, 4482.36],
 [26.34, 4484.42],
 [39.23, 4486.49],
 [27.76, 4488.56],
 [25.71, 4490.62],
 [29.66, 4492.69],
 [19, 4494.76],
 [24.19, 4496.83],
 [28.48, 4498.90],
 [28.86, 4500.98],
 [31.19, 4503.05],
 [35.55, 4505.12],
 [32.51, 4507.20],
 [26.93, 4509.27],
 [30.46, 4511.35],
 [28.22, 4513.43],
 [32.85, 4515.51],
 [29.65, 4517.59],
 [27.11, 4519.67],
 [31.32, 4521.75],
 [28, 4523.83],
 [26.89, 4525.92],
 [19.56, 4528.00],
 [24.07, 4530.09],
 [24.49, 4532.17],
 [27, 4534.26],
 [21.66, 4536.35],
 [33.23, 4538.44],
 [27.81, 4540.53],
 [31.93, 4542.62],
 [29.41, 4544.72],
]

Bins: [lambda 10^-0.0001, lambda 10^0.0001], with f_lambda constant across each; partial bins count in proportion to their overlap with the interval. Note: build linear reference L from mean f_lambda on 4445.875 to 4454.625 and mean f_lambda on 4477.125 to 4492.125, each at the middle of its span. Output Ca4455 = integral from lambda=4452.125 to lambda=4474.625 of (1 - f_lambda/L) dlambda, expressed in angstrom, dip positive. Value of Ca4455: 3.1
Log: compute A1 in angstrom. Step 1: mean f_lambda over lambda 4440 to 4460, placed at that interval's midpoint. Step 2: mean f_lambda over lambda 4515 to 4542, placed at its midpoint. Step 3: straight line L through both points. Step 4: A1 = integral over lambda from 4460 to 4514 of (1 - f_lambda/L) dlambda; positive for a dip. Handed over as -3.72 angstrom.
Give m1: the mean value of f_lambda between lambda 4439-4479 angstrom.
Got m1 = 26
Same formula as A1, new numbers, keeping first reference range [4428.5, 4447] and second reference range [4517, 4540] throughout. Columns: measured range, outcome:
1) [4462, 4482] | -1.0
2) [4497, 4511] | -2.1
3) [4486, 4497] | -0.6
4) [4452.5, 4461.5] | 1.3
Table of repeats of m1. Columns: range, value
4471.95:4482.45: 28.9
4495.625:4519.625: 29.7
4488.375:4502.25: 26.2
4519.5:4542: 26.5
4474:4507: 28.7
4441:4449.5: 24.9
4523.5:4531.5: 24.3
